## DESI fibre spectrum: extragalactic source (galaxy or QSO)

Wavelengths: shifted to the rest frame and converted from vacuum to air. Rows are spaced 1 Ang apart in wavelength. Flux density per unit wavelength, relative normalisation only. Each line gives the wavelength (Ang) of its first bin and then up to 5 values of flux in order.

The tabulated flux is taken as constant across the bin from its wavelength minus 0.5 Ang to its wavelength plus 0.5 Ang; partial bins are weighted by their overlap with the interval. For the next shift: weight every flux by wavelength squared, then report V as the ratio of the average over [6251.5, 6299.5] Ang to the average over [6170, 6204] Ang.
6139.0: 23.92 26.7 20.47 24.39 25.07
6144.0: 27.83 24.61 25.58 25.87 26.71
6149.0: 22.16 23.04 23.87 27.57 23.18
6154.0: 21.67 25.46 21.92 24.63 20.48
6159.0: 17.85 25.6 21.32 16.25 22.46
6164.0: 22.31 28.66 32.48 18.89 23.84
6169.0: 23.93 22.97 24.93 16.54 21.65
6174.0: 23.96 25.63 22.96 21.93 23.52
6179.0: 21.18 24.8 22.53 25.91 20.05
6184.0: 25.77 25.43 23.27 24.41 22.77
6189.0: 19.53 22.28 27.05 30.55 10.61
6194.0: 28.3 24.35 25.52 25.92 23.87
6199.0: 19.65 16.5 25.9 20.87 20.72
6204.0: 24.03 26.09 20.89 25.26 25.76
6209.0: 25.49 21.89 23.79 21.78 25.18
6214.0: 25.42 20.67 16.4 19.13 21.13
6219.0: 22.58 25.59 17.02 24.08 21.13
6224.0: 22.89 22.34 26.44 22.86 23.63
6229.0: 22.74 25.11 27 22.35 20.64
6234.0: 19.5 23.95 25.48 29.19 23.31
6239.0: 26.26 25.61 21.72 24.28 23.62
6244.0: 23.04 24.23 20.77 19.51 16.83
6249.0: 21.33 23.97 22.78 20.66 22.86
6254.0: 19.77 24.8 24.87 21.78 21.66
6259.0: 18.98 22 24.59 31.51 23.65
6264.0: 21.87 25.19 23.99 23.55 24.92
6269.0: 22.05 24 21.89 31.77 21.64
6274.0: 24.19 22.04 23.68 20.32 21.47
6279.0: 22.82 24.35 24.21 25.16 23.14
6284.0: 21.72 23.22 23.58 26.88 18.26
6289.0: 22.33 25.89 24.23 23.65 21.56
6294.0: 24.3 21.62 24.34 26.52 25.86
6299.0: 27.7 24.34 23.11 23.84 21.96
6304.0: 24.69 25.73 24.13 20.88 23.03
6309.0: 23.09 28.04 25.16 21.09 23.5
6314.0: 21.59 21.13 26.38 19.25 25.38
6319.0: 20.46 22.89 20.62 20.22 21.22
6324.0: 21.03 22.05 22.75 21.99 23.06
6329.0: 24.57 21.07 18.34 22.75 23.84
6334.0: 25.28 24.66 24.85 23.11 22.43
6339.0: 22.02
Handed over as 1.05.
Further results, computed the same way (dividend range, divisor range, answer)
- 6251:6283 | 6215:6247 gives 1.03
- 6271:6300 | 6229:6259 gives 1.05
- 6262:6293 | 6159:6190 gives 1.06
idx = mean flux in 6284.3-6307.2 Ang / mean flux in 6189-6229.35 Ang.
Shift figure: 1.0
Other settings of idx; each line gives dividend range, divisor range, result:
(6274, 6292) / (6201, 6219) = 1.02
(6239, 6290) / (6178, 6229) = 1.01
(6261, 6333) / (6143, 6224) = 1.01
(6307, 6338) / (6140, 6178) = 0.97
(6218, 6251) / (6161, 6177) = 1.00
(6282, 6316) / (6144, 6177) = 1.01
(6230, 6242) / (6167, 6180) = 1.06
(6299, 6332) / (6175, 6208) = 0.98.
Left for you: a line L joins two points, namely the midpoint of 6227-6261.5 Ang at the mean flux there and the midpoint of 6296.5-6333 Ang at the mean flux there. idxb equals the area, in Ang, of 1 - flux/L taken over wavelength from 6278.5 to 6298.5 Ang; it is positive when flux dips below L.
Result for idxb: -0.6 Ang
